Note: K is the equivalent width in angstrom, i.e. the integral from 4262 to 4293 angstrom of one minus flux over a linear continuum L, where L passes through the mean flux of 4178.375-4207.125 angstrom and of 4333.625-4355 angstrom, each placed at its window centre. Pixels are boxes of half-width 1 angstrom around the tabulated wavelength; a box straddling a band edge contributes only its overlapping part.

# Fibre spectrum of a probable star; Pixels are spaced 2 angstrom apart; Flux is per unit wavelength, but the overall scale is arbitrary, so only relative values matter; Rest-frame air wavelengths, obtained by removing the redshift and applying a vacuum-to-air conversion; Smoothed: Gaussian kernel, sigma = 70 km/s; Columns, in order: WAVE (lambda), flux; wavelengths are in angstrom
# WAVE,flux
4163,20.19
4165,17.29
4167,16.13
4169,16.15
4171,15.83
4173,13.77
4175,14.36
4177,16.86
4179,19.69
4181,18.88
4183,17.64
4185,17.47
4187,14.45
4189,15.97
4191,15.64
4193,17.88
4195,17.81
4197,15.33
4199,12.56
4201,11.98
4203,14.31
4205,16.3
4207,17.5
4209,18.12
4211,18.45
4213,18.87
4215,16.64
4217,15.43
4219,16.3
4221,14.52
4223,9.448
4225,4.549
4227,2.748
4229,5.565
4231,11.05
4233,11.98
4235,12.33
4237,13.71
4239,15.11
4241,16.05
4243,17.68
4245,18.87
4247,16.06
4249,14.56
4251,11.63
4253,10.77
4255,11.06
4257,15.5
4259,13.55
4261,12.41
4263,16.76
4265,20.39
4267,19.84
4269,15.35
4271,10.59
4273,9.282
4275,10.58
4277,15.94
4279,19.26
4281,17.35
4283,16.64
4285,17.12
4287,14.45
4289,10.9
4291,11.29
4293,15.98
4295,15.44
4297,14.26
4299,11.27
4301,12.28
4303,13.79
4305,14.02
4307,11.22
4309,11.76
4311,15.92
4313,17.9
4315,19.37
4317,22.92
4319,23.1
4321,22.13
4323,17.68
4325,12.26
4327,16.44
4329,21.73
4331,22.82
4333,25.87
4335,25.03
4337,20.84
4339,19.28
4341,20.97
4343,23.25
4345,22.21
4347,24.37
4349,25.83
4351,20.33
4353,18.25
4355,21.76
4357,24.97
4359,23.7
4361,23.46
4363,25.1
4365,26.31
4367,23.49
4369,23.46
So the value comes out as 7.0 angstrom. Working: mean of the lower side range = 16.1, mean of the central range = 15.1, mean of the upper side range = 22.1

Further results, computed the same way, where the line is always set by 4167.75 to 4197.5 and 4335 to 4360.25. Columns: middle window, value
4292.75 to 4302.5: 3.3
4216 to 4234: 7.8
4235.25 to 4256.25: 4.7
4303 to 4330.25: 5.0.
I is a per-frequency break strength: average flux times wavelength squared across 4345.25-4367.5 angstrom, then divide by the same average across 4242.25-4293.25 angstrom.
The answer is 1.65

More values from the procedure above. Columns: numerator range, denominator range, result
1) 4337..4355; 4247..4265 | 1.64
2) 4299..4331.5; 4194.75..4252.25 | 1.27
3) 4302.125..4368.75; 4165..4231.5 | 1.48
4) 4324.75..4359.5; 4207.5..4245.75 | 1.70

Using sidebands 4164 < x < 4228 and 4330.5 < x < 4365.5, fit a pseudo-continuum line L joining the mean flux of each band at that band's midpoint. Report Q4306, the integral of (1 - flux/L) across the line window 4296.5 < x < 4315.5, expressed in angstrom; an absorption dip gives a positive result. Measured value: 6.2 angstrom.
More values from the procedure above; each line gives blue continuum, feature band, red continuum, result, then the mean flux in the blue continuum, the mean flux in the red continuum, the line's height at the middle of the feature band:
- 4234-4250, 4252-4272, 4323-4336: 2.5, 15.5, 20.5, 16.7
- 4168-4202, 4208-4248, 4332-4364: 9.2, 16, 22.8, 17.8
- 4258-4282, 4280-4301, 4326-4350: 3.5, 15.1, 22.4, 17.3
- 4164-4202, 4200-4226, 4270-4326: 1.7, 16.1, 15.2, 15.8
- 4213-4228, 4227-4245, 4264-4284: 0.5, 11.9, 15.5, 12.9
